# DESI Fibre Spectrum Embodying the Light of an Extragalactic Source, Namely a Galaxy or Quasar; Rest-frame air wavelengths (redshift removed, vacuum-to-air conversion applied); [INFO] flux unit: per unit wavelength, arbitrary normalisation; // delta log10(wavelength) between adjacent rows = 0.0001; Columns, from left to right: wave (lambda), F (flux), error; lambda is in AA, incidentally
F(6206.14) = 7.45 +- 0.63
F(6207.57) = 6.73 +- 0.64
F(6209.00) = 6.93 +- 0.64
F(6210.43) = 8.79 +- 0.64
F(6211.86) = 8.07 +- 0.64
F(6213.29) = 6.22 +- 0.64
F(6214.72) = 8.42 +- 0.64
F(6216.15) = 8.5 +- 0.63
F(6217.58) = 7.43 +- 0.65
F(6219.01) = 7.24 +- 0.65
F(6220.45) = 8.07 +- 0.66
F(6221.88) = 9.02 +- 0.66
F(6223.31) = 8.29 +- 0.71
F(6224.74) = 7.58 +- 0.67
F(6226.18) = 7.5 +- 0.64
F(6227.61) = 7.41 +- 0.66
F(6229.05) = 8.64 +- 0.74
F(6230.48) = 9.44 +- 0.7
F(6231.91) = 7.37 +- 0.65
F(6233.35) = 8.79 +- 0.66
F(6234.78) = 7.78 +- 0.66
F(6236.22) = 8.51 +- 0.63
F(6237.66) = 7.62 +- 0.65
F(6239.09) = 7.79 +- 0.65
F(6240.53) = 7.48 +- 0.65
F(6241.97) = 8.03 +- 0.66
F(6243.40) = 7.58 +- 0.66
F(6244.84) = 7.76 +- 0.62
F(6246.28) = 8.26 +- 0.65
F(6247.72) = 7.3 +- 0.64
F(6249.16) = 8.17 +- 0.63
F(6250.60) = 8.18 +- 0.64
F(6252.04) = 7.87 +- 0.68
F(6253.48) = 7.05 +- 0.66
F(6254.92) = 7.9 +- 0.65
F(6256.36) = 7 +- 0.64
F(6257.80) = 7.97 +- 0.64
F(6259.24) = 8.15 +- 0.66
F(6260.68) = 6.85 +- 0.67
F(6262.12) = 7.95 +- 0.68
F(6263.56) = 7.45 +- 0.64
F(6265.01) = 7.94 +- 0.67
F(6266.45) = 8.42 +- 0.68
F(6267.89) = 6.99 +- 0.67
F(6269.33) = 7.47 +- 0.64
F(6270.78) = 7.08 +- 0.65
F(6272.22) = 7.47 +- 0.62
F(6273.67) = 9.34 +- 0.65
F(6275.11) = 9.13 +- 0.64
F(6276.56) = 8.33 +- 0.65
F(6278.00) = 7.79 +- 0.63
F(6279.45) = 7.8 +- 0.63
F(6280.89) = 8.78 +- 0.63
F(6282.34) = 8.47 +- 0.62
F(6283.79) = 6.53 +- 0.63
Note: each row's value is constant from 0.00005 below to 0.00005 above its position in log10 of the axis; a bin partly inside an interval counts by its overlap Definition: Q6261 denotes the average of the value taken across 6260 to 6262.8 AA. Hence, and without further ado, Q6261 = 7.4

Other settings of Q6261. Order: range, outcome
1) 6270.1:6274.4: 7.98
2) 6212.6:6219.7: 7.57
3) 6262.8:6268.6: 7.7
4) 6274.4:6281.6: 8.37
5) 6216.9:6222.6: 7.94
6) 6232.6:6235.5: 8.27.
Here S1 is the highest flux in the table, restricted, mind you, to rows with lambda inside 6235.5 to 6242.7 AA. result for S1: 8.51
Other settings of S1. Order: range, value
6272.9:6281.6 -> 9.34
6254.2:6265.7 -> 8.15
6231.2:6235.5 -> 8.79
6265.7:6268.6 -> 8.42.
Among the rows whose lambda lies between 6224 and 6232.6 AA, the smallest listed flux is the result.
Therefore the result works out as 7.37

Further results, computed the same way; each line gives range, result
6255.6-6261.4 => 6.85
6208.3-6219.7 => 6.22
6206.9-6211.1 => 6.73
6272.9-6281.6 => 7.79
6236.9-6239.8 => 7.62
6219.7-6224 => 8.07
